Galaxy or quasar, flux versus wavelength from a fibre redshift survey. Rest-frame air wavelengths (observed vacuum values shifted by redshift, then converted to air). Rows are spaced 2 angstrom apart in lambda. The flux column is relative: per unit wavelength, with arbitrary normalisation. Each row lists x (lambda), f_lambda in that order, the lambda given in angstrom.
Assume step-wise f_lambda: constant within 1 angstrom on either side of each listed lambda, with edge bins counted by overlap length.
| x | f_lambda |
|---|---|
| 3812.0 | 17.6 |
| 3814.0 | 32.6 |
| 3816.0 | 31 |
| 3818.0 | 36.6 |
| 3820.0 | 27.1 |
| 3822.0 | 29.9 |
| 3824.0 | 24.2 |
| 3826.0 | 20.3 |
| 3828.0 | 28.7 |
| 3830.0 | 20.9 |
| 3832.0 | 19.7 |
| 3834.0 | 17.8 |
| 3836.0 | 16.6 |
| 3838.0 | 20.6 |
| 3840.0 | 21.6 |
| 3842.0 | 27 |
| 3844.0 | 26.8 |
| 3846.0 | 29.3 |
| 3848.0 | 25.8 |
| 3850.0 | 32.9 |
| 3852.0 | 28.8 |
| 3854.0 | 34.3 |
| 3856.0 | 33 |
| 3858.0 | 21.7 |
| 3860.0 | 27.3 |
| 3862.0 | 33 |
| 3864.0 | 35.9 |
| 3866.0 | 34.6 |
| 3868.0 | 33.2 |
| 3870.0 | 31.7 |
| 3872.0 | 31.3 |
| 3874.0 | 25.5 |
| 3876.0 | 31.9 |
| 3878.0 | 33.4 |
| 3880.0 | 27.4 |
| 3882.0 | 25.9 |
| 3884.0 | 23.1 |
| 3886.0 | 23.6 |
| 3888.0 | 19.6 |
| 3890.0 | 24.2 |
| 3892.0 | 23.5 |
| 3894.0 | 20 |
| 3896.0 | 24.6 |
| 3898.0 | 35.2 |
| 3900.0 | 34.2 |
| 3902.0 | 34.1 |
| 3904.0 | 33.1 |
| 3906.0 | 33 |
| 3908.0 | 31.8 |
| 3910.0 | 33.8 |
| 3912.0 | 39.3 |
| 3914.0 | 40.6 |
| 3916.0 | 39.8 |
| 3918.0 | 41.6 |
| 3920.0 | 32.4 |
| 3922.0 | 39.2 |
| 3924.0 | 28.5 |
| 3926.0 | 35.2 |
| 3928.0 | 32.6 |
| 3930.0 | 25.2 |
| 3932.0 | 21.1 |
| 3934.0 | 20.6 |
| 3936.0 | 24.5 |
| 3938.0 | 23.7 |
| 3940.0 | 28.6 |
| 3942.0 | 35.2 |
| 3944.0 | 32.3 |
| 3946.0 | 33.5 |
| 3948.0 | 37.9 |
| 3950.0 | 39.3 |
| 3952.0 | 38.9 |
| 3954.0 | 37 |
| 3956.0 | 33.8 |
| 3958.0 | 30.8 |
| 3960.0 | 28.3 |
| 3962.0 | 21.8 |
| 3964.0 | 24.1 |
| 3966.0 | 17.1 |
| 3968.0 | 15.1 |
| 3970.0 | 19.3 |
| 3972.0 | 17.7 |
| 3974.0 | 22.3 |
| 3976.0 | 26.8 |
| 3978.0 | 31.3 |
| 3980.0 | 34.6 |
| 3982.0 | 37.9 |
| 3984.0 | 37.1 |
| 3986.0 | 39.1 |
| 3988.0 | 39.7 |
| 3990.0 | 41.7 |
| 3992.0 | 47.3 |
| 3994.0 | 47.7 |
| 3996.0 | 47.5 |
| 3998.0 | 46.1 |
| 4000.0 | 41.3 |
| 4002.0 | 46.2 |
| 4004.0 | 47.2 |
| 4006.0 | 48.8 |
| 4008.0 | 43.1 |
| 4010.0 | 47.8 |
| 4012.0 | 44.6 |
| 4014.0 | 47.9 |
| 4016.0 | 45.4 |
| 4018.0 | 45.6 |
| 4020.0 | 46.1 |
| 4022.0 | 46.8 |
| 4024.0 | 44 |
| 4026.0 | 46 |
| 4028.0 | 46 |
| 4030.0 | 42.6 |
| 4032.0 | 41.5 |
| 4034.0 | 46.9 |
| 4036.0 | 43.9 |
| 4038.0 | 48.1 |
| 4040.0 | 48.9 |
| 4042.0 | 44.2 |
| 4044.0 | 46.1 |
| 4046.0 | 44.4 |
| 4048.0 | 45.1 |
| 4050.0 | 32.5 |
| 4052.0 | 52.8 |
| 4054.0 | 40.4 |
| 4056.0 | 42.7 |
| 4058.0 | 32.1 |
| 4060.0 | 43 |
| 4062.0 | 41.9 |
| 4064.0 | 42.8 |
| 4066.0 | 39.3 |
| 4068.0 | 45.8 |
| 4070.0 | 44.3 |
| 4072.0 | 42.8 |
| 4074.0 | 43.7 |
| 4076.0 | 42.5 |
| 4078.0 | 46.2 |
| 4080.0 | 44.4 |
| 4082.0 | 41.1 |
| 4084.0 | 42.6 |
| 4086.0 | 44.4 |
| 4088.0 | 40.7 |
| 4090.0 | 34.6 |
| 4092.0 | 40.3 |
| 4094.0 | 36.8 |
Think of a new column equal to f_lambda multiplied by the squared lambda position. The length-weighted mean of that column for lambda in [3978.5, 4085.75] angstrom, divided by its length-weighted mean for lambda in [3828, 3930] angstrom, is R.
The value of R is 1.6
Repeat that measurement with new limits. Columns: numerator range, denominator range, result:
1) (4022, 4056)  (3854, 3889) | 1.67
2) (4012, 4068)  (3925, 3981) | 1.63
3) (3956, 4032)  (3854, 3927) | 1.29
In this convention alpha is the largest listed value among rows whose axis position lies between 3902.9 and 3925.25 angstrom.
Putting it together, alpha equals 41.6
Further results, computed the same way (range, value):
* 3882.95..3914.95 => 40.6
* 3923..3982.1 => 39.3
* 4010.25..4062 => 52.8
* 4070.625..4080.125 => 46.2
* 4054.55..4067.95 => 43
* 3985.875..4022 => 48.8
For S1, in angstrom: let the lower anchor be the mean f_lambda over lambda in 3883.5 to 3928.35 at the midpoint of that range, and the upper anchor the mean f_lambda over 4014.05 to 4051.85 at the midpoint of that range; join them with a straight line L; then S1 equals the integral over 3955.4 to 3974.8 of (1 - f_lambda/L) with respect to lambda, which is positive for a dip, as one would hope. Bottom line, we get 7.6 angstrom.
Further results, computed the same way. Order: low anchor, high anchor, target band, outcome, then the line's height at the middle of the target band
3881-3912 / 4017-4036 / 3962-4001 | 6.5 angstrom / 39.2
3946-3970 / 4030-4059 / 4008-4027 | -3.3 angstrom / 39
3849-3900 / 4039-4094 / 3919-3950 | 2.5 angstrom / 33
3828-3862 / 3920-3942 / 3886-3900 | 1.1 angstrom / 27.2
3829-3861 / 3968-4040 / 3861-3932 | -1.7 angstrom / 30.4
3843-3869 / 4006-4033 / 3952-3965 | 3.2 angstrom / 39.8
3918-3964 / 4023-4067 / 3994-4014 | -3.9 angstrom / 38.5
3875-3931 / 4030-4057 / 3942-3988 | 8.3 angstrom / 36.9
